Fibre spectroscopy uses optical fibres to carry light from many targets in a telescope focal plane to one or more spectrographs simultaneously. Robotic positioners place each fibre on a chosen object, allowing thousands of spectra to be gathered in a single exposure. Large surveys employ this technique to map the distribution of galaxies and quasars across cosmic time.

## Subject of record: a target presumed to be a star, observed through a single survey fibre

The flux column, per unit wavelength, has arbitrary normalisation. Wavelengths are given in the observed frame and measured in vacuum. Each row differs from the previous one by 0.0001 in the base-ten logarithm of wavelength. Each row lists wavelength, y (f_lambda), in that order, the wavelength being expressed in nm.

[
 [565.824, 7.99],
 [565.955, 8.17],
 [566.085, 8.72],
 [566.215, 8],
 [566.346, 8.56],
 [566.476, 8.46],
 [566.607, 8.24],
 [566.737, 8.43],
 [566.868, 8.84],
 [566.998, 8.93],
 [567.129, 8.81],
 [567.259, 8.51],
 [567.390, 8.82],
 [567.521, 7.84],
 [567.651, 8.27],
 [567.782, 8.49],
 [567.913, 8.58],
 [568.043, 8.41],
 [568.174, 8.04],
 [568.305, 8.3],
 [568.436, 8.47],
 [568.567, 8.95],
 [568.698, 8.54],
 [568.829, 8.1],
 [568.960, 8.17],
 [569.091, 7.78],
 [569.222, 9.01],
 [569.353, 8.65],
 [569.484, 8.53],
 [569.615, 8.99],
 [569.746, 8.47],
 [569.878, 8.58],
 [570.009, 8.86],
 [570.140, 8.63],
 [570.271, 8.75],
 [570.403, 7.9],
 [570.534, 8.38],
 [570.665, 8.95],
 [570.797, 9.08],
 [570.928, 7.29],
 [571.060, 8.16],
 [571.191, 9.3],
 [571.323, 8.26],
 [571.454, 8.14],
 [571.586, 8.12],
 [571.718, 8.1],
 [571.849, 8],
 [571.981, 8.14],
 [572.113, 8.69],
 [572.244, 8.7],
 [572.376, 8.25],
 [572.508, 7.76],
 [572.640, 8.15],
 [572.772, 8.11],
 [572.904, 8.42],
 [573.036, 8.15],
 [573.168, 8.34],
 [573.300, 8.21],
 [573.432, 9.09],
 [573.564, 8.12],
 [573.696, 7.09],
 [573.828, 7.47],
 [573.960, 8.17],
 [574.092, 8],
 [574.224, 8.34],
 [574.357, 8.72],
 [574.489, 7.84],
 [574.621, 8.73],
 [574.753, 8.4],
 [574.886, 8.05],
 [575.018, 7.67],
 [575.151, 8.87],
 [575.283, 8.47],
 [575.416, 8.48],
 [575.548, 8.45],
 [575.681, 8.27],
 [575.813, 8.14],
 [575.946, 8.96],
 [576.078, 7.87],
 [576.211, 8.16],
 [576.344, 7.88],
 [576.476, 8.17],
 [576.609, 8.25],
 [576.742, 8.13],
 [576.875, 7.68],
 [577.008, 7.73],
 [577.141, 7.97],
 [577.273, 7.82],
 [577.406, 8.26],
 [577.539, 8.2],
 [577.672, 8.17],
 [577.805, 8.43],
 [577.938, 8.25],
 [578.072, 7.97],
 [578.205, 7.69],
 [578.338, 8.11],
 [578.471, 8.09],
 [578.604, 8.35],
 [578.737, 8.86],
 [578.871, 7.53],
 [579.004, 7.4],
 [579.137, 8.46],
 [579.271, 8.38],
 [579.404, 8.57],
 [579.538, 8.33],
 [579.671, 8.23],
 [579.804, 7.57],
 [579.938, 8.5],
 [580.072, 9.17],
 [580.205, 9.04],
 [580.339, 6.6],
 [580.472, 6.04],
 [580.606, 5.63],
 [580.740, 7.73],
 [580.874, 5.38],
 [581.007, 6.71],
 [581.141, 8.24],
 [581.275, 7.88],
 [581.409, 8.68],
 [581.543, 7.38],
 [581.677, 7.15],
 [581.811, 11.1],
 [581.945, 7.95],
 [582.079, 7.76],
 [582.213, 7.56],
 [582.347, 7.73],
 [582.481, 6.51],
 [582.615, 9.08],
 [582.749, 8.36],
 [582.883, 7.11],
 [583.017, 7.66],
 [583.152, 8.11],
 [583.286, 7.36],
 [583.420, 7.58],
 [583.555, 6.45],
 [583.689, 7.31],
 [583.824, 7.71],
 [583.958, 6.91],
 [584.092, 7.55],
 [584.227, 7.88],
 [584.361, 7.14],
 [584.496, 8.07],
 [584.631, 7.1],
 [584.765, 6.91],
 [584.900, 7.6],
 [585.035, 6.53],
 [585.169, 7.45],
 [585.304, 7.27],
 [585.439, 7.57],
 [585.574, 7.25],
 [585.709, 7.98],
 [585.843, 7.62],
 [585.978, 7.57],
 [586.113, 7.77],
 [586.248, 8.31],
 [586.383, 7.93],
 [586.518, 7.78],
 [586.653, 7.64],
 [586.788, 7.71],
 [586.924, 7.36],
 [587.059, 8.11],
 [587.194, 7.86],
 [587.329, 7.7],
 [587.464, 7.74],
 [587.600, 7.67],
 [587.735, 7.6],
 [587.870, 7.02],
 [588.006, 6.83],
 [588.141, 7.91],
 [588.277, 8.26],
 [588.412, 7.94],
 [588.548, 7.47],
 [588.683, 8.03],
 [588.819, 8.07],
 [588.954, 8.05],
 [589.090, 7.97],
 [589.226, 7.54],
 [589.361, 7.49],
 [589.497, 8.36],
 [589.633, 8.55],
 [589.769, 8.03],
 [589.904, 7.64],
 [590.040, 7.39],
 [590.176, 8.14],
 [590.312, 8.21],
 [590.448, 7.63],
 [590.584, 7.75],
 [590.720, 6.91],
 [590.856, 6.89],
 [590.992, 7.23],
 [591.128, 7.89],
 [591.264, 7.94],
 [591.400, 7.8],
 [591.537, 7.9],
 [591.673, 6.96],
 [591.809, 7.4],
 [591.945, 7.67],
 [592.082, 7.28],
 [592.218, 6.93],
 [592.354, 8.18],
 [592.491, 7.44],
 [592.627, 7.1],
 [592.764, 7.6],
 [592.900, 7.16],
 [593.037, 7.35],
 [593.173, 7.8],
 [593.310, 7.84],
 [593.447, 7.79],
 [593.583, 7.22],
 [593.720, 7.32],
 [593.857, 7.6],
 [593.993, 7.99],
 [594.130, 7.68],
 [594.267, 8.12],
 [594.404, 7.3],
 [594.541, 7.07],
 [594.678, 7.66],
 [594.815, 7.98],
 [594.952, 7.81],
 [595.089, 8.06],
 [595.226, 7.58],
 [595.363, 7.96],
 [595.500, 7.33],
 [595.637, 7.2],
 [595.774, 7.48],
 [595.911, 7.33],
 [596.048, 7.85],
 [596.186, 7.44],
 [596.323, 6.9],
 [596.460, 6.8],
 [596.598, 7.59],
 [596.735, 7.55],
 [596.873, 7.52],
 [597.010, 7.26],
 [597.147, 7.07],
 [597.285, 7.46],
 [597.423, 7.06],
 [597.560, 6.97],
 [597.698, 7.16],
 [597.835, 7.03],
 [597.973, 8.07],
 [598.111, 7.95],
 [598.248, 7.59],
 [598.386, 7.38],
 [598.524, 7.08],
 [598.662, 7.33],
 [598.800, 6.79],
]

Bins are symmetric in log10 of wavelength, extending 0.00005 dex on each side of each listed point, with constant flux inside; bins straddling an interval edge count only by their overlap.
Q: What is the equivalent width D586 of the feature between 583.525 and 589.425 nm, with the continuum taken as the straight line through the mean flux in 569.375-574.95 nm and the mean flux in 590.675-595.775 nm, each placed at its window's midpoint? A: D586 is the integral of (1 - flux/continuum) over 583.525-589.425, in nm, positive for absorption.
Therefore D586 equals 0.151 nm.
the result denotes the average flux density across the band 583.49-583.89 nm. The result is 7.16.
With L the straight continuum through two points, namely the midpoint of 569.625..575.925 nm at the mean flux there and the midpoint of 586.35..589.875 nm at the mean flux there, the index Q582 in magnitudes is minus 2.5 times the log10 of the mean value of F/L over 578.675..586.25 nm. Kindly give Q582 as 0.04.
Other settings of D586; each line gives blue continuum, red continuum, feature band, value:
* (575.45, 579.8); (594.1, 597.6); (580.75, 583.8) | 0.11 nm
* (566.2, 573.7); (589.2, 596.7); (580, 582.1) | 0.09 nm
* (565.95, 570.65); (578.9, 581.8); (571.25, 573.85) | 0.01 nm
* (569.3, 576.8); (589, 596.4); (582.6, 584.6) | 0.09 nm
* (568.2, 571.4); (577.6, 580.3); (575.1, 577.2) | 0.03 nm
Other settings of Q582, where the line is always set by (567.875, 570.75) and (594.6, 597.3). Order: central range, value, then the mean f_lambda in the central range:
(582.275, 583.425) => 0.04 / 7.73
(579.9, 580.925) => 0.12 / 7.25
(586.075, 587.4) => 0.00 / 7.82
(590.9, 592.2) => 0.02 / 7.53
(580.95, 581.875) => -0.02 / 8.16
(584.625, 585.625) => 0.10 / 7.22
